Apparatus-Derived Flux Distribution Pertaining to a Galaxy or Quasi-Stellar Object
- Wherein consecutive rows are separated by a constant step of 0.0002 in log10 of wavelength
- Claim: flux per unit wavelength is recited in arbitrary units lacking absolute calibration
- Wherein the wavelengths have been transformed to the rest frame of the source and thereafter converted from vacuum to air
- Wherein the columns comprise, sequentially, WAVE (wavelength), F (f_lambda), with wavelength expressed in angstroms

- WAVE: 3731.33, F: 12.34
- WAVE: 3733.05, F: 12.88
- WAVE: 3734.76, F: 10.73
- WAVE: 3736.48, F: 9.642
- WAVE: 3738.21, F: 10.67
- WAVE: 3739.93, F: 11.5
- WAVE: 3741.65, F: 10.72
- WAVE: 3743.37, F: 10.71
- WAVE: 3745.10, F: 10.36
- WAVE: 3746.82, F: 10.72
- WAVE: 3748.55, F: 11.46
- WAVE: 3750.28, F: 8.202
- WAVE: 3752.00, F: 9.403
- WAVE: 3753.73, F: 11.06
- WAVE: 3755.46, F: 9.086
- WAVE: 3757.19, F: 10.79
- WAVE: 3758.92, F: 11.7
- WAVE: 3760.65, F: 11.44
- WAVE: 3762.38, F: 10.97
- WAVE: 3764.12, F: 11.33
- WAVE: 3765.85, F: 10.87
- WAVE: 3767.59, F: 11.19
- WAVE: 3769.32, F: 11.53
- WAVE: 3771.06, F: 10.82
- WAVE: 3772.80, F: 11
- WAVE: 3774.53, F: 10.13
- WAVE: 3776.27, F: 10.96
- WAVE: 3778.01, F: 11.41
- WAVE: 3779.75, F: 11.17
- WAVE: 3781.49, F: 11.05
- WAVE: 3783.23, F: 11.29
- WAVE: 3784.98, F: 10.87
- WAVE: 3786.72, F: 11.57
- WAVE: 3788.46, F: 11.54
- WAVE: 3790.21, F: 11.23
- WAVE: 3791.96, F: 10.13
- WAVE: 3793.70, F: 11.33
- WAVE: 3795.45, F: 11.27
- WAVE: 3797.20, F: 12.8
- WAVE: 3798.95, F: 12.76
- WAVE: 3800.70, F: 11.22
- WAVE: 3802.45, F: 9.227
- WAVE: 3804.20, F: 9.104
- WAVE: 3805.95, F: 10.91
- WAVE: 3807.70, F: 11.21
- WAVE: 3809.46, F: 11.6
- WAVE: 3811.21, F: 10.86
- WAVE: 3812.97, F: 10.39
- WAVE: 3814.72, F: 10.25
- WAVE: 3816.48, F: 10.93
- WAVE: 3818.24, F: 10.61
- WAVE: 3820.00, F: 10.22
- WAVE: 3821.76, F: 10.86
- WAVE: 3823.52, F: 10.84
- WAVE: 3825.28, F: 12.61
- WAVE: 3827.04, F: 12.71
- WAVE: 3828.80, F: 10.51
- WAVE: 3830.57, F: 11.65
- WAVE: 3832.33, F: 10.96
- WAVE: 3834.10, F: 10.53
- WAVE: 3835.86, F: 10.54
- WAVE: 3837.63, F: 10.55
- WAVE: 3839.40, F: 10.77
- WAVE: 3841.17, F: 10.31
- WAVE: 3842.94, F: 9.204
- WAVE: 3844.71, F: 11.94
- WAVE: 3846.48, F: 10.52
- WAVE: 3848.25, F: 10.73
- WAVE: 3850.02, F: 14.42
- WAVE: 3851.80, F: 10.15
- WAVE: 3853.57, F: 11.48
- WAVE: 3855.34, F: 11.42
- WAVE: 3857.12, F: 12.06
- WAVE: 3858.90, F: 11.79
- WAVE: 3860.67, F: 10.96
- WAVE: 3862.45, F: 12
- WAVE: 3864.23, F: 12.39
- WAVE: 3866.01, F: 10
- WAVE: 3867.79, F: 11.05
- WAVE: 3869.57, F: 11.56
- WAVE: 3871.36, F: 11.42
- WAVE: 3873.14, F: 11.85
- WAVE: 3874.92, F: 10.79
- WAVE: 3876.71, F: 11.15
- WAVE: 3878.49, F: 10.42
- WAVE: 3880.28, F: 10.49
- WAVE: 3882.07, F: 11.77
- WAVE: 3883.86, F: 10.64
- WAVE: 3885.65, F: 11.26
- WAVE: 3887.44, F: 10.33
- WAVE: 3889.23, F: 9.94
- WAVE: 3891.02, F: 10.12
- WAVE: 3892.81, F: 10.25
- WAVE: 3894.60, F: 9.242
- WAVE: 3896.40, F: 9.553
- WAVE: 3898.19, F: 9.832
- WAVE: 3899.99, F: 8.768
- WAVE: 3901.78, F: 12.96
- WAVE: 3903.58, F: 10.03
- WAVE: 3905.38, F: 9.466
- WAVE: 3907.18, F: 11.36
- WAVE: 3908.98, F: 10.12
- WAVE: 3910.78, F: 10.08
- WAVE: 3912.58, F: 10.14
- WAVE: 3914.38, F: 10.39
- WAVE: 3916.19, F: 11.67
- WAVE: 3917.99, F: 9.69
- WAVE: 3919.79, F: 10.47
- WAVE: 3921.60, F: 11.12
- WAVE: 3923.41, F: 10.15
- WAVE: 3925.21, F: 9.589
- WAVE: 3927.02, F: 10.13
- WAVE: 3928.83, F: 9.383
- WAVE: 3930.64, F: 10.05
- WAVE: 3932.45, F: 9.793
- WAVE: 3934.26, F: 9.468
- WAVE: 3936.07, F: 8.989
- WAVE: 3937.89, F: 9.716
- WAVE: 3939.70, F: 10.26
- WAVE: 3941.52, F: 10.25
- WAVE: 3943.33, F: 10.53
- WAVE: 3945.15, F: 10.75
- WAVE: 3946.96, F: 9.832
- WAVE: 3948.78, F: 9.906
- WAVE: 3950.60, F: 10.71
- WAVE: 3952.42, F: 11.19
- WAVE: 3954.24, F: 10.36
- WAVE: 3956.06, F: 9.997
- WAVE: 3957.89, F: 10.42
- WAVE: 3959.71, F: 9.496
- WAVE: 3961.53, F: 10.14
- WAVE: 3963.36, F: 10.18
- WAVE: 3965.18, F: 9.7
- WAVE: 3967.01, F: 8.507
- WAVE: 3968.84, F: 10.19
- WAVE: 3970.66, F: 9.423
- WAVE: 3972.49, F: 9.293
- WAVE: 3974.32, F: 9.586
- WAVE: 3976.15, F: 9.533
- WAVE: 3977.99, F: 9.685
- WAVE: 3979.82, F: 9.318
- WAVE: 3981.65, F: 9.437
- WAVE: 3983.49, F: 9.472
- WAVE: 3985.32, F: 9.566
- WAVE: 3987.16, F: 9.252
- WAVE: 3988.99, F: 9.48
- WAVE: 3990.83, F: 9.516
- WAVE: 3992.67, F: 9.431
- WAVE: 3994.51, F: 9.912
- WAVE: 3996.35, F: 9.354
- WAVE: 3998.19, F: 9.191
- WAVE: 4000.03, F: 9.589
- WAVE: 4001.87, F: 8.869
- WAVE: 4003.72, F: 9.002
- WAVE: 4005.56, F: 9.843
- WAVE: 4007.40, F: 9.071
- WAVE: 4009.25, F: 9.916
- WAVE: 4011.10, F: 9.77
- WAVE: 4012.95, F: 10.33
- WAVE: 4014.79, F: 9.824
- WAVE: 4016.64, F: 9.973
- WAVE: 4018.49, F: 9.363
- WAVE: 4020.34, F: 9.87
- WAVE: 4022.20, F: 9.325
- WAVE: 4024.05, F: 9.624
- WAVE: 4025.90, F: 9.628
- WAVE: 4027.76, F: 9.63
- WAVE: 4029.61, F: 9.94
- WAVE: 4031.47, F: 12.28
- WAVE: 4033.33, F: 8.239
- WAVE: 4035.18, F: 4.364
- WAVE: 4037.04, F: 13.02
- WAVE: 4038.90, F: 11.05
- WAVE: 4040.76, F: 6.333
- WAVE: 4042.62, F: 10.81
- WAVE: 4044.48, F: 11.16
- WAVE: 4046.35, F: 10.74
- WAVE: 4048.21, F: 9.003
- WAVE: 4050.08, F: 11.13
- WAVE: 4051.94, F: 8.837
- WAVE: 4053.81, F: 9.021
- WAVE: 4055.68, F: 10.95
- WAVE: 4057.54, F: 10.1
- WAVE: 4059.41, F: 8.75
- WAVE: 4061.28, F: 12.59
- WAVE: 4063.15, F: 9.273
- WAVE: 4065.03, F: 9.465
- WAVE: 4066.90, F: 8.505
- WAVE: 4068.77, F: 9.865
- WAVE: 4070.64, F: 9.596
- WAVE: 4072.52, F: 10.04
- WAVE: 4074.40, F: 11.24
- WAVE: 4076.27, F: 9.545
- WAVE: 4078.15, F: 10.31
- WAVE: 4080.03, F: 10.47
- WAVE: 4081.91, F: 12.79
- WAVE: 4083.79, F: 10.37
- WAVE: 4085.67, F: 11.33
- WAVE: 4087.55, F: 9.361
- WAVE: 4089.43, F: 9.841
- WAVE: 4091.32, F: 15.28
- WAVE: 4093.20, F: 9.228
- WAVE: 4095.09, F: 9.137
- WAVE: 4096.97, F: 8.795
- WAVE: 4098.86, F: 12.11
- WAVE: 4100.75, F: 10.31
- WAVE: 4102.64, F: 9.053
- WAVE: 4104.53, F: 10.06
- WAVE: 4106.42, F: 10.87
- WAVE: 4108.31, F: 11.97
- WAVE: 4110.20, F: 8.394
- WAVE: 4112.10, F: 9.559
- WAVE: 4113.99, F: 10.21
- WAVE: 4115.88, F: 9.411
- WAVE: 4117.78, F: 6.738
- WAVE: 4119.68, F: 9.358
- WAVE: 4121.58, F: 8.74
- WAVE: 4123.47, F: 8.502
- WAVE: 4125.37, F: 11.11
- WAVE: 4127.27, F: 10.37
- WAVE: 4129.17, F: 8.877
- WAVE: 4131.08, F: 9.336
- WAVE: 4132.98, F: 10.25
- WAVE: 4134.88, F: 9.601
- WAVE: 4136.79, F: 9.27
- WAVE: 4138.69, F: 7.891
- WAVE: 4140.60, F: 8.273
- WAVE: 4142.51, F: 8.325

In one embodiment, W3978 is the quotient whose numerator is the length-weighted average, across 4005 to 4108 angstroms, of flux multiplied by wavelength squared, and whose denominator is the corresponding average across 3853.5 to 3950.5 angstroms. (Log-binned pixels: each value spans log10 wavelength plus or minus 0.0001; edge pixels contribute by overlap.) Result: 1.03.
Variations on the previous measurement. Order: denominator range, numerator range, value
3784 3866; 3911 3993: 0.95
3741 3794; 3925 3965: 1.02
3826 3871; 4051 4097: 1.02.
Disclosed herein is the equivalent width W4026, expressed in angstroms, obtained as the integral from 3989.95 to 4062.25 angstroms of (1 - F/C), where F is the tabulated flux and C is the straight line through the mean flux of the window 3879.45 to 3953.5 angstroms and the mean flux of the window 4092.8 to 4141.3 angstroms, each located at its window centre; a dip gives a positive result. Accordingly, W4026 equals 0.9 angstroms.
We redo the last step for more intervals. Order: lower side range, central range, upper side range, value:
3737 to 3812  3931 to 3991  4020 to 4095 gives 3.1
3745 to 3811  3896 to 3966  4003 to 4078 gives 0.6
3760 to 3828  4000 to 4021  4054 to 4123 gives 1.5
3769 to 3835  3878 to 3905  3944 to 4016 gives 0.1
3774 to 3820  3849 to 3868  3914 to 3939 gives -2.0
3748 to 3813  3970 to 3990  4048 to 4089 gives 1.8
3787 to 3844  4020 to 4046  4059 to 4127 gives 1.5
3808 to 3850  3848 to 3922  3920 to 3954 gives -2.2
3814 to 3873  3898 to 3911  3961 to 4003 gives 0.1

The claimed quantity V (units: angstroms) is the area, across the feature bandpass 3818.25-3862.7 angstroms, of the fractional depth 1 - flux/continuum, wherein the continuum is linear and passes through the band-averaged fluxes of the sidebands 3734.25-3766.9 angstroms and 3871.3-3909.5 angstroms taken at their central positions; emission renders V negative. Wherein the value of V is -2.6 angstroms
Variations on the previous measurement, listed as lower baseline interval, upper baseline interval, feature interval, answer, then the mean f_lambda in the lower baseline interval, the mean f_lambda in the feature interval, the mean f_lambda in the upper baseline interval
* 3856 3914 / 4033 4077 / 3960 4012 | 3.3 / 10.7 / 9.51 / 9.76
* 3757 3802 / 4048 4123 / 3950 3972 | 1.1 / 11.2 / 10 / 10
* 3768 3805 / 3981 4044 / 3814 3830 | -0.4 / 11.1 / 11.1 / 9.55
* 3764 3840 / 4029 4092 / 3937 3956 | 0.4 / 11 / 10.3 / 10.1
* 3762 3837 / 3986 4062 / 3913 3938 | 0.6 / 11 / 10.1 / 9.7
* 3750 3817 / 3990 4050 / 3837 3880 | -2.8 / 10.9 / 11.2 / 9.65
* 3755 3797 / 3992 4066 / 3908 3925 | -0.1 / 11.1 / 10.4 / 9.72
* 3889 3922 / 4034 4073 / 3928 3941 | 0.6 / 10.3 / 9.68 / 9.73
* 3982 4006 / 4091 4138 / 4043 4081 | -1.7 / 9.41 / 10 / 9.78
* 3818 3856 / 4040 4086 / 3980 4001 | 1.9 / 11.1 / 9.47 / 10.1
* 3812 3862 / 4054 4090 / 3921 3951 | 2.0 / 11.1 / 10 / 10.2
